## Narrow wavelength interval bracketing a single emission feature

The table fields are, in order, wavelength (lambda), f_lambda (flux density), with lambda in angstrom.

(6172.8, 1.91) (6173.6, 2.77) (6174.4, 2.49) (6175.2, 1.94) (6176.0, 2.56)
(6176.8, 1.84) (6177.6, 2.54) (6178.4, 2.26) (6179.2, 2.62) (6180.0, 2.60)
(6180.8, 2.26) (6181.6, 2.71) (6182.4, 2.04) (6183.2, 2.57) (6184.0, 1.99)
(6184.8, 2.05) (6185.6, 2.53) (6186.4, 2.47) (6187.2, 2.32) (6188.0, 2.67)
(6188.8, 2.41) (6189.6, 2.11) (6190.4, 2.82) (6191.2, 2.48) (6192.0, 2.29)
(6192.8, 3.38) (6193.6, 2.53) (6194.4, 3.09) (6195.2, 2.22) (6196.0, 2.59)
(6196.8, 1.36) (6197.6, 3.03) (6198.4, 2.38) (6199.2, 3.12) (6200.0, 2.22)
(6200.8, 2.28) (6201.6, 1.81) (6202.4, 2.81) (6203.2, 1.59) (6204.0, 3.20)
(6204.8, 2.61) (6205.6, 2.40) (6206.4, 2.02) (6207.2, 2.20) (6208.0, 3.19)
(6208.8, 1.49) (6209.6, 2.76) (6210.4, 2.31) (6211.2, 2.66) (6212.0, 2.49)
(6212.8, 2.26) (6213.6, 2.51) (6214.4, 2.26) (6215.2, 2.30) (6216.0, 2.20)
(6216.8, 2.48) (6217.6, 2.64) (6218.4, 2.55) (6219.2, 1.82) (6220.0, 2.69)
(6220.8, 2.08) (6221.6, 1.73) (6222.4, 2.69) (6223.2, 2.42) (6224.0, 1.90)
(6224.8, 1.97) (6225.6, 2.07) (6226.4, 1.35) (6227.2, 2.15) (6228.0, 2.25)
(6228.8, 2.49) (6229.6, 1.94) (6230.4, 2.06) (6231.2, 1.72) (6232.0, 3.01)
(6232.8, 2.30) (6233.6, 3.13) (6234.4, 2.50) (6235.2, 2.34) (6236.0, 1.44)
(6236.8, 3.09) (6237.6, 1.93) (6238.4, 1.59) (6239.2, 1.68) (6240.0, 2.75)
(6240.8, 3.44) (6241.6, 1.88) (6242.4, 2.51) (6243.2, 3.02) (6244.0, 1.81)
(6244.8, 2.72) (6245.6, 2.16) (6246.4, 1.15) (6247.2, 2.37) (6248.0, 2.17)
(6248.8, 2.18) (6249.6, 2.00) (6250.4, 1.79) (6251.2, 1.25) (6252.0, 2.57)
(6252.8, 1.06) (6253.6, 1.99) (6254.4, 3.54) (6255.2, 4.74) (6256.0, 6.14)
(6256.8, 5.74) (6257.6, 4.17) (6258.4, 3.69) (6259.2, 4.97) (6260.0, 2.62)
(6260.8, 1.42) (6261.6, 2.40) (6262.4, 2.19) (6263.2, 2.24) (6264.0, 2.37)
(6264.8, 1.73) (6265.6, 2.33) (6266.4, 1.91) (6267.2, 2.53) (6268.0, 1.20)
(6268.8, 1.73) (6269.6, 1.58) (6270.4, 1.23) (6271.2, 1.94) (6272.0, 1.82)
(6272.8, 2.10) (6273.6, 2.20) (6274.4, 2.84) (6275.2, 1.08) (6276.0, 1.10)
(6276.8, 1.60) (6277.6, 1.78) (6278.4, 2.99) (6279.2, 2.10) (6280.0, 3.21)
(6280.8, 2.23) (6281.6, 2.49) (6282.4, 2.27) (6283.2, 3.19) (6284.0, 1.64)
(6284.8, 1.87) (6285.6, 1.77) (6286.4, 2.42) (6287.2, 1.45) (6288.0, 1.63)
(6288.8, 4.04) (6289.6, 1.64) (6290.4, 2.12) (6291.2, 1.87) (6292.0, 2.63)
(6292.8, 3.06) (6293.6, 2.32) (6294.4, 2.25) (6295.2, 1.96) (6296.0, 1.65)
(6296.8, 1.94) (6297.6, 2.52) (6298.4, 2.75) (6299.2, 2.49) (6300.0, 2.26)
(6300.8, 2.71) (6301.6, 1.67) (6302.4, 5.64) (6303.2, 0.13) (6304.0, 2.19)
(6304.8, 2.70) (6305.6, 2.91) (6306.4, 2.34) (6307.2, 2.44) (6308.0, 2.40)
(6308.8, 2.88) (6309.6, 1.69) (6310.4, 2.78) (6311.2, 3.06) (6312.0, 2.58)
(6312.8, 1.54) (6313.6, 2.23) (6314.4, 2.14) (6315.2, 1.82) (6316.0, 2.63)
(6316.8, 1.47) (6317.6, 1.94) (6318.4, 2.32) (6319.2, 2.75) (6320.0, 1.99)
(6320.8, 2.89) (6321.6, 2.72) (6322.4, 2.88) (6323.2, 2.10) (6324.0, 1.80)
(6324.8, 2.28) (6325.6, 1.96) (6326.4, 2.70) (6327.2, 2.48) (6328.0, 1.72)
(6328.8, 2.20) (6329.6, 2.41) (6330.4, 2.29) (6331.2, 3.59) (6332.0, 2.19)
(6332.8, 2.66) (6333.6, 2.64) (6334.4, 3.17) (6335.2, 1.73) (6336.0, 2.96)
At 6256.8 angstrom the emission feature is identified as H-beta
